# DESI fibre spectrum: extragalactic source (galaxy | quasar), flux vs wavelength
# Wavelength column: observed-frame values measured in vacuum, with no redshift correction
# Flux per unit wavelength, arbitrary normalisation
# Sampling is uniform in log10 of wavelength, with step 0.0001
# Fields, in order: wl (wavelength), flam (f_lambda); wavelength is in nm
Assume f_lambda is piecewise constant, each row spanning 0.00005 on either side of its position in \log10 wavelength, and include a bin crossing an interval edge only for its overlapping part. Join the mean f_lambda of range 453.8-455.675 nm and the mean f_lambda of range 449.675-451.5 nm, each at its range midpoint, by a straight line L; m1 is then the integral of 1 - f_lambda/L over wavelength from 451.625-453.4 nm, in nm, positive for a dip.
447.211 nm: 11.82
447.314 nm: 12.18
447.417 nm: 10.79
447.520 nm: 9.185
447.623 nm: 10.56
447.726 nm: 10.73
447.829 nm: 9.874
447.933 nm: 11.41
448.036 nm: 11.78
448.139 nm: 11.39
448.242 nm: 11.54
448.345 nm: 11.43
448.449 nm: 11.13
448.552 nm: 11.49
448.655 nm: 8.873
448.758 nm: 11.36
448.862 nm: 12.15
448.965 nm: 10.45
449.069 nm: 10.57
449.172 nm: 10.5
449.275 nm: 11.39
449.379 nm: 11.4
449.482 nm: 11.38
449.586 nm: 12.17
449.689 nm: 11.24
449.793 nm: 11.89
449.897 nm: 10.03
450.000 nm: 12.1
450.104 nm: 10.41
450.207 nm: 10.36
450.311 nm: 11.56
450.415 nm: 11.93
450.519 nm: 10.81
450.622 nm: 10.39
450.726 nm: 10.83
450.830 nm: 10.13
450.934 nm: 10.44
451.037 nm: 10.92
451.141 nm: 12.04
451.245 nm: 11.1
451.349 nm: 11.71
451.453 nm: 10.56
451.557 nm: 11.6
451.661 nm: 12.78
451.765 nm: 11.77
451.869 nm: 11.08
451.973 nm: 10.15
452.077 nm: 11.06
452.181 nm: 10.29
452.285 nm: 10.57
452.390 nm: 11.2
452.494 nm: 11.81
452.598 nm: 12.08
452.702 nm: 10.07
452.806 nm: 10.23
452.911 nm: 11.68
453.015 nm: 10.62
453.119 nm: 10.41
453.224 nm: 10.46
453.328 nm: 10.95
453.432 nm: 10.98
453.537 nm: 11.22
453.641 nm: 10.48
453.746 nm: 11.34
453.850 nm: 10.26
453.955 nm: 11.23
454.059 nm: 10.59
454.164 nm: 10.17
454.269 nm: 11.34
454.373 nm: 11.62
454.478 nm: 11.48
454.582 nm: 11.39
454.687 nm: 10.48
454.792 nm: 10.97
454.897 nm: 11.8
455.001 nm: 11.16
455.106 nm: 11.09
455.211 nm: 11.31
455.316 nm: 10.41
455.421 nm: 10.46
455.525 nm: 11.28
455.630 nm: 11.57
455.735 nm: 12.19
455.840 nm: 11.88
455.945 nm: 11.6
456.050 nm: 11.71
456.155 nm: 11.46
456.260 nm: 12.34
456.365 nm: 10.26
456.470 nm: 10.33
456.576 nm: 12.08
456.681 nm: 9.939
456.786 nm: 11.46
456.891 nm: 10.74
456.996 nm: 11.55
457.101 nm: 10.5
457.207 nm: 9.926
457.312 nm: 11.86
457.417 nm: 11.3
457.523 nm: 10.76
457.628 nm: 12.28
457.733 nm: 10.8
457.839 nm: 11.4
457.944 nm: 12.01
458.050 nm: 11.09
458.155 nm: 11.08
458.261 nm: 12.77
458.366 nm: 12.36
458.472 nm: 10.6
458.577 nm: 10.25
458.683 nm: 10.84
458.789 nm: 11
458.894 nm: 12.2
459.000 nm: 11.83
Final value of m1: 0.00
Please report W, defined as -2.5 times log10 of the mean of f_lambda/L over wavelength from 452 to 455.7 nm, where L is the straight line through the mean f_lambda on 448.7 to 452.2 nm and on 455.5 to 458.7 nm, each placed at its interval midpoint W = 0.02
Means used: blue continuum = 11.1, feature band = 11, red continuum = 11.3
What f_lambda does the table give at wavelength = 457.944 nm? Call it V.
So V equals 12.01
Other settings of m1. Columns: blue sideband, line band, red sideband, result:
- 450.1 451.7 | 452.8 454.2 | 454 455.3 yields 0.04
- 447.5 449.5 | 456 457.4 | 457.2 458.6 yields 0.03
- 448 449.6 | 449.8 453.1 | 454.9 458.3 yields 0.04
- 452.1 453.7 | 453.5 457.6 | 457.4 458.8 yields -0.01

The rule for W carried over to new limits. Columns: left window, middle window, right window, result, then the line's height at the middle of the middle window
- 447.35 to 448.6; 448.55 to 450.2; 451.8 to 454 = -0.013 mag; 10.9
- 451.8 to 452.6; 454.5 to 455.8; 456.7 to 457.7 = -0.013 mag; 11.1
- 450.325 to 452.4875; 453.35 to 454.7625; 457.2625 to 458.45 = 0.032 mag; 11.3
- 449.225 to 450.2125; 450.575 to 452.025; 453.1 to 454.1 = -0.002 mag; 11.1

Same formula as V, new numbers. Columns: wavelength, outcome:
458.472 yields 10.6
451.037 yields 10.92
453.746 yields 11.34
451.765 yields 11.77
